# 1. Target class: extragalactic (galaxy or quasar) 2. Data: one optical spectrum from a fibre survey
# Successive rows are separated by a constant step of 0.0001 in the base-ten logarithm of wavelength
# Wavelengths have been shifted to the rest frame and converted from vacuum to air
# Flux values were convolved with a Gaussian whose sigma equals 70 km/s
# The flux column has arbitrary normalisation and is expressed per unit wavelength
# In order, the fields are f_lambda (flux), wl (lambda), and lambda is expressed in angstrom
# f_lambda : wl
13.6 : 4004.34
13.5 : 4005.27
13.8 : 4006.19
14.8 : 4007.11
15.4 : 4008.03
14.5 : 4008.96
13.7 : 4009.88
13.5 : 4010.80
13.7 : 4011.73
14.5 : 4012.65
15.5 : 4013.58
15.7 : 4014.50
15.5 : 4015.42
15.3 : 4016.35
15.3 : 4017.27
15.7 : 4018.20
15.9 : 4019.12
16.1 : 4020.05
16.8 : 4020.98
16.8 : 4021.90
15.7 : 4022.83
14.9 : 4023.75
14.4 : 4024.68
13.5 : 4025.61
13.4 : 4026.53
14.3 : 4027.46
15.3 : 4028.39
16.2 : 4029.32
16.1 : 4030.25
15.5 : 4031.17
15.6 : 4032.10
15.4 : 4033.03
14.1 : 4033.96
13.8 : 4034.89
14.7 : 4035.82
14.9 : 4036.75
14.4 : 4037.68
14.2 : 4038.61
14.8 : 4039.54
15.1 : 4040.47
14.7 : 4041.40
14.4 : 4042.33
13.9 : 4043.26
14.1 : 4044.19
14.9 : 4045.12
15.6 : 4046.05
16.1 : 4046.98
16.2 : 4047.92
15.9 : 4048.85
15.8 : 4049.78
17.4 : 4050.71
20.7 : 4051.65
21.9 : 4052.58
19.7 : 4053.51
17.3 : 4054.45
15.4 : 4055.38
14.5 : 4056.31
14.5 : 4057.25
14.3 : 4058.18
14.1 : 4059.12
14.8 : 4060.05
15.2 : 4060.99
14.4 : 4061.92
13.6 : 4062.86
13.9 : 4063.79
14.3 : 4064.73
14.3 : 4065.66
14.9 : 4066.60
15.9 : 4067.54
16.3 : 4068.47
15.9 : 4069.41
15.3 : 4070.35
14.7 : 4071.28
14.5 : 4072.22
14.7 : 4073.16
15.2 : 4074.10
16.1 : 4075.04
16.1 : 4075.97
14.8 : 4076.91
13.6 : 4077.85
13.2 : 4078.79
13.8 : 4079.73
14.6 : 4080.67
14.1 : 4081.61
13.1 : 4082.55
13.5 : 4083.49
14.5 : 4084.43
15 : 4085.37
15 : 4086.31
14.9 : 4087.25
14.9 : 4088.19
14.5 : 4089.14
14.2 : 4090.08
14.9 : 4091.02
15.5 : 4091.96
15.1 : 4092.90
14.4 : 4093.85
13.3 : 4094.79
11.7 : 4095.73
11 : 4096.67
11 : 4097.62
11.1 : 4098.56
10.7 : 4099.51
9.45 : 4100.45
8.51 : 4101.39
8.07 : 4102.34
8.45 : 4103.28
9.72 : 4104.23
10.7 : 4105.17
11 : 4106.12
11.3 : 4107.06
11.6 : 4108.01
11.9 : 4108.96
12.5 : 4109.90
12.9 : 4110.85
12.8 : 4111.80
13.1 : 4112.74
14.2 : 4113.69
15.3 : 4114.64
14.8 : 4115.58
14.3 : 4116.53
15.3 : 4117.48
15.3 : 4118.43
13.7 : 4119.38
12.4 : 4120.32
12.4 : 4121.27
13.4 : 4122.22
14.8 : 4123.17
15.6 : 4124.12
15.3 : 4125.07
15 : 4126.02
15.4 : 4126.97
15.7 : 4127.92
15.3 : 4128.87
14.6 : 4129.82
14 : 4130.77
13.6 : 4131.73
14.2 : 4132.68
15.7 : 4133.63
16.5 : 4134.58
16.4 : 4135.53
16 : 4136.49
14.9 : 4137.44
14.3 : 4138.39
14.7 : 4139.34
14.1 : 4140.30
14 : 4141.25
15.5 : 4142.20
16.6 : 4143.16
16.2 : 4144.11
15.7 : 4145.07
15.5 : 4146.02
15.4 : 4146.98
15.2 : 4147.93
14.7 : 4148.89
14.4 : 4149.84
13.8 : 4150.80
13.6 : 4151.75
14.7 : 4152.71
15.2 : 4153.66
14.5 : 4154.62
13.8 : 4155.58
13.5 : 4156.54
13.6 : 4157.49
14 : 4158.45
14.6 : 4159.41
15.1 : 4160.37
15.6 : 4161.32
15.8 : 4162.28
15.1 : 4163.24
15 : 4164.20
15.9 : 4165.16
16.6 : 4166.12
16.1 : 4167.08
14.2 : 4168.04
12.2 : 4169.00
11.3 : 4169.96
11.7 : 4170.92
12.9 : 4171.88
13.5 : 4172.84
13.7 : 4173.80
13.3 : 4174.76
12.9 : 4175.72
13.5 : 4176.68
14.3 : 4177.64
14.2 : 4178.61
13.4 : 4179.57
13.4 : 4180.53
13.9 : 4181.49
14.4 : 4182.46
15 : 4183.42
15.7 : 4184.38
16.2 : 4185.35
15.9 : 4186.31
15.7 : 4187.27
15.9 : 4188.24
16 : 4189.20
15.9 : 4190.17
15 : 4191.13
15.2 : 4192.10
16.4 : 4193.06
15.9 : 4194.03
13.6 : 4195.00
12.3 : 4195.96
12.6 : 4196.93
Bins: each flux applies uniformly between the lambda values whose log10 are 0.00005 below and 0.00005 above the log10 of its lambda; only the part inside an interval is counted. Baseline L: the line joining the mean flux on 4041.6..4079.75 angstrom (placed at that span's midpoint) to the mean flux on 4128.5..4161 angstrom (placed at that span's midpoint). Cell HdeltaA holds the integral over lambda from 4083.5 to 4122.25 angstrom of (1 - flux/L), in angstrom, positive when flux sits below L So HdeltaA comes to 6.0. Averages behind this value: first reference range 15.4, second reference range 14.8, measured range 12.8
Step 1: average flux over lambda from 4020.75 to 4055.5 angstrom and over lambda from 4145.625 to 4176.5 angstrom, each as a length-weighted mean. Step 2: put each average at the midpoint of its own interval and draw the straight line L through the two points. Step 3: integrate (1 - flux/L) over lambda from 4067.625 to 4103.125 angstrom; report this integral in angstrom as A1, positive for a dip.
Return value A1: 3.4 angstrom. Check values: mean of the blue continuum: 15.6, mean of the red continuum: 14.3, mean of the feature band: 13.7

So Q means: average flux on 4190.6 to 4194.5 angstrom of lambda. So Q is 15.6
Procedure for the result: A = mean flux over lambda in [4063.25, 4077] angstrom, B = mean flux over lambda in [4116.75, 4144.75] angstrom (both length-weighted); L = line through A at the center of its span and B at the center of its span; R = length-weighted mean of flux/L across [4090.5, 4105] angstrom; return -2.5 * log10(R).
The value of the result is 0.29 mag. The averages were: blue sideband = 15.1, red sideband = 14.9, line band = 11.5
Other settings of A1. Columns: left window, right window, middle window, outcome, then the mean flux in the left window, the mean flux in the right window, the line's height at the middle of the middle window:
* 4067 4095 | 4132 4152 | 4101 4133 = 3.86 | 14.7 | 15.1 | 15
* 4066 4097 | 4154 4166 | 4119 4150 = -0.43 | 14.5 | 14.8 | 14.7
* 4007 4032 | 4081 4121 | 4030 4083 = -4.23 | 15.1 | 12.9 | 14.1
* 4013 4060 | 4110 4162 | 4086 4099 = 1.18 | 15.5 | 14.6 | 15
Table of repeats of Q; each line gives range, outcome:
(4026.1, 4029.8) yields 14.8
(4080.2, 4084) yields 13.8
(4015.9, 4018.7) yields 15.5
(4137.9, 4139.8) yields 14.5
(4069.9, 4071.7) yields 15.1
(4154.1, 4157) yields 13.9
